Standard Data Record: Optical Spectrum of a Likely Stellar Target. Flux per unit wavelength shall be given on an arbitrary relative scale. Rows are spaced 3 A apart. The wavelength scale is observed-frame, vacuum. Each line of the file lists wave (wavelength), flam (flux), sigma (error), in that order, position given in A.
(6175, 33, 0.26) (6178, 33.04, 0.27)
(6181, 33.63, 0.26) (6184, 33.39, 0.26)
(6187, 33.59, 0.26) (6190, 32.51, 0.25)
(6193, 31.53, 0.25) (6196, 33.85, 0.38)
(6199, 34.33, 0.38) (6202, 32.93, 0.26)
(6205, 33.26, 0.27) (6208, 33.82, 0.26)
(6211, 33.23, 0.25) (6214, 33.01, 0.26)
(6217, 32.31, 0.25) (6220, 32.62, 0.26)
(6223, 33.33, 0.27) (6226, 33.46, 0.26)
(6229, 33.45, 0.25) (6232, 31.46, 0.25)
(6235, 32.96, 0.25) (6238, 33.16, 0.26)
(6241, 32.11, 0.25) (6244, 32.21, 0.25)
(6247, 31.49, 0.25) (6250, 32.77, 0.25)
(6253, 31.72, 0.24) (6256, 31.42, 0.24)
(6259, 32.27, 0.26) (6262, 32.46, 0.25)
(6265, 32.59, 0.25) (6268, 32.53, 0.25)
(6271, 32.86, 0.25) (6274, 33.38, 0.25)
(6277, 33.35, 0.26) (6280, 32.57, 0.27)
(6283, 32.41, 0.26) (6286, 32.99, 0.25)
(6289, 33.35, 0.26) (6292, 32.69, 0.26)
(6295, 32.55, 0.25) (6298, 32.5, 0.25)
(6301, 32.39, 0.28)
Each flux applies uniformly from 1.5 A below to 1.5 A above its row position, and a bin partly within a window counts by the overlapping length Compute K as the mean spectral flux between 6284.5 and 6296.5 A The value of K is 32.9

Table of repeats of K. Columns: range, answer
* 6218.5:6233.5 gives 32.9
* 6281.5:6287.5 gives 32.7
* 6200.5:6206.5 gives 33.1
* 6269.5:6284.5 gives 32.9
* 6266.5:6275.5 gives 32.9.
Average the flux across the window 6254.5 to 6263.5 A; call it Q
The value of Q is 32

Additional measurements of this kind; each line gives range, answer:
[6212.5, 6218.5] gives 32.7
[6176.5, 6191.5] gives 33.2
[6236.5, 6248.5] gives 32.2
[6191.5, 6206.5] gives 33.2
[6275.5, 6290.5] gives 32.9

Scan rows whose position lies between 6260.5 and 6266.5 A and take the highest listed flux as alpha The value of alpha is 32.59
